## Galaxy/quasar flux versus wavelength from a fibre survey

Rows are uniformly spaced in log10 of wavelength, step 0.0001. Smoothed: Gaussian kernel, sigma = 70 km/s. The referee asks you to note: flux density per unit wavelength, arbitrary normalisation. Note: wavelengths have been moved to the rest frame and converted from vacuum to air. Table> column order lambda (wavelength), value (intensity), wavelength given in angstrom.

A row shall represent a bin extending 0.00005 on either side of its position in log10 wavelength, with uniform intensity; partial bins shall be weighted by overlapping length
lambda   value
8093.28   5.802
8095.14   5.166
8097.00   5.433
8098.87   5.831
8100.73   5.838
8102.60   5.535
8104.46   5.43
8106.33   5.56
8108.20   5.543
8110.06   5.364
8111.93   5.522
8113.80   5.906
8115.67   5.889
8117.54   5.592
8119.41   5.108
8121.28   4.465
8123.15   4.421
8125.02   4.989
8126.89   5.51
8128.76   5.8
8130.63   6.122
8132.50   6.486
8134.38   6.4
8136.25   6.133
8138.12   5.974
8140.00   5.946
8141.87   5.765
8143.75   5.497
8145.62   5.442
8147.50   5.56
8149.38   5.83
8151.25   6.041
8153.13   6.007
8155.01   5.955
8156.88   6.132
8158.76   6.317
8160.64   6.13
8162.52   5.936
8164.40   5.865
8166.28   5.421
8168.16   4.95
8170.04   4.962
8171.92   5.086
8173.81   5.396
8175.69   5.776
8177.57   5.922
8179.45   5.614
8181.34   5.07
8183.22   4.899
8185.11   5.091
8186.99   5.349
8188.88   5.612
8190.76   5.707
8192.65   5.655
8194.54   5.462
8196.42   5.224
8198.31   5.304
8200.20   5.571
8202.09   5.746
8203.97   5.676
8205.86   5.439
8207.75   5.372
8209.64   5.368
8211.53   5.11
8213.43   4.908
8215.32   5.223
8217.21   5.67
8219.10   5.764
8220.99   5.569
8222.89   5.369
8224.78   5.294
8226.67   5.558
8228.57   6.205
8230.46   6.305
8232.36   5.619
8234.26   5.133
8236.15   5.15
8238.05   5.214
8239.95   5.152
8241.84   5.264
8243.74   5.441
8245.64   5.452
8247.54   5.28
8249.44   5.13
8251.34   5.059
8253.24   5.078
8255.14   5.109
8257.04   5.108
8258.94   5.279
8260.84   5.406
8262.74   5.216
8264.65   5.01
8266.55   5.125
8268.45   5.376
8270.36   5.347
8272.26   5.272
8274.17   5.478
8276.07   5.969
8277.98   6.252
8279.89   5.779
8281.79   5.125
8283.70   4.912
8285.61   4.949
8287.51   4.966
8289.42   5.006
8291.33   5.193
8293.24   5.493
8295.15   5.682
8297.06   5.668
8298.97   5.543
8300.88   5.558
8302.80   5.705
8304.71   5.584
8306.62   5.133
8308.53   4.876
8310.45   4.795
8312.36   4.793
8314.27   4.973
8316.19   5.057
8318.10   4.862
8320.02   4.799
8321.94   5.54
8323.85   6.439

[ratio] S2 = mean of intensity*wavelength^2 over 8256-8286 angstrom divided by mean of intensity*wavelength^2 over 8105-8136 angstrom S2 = 1.0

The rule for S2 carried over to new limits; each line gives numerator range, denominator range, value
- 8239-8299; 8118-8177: 0.97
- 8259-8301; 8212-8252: 1.00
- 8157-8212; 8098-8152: 0.99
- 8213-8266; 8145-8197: 0.97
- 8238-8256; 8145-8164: 0.90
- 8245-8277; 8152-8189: 0.97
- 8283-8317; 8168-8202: 1.00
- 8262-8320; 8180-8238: 0.99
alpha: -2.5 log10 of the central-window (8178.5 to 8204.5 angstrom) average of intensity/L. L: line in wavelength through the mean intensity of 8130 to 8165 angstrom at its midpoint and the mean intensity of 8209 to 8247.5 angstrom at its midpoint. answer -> 0.050 mag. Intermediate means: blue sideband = 5.98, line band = 5.42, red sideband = 5.43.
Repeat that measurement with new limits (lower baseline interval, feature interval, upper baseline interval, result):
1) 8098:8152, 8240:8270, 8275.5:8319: 0.032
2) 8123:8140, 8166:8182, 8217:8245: 0.066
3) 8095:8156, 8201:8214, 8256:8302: 0.021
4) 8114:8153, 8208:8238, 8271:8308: 0.011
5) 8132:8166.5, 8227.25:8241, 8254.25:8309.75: 0.005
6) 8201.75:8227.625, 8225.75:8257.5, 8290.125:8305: 0.019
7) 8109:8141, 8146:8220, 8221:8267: -0.011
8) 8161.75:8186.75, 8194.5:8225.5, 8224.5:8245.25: 0.006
